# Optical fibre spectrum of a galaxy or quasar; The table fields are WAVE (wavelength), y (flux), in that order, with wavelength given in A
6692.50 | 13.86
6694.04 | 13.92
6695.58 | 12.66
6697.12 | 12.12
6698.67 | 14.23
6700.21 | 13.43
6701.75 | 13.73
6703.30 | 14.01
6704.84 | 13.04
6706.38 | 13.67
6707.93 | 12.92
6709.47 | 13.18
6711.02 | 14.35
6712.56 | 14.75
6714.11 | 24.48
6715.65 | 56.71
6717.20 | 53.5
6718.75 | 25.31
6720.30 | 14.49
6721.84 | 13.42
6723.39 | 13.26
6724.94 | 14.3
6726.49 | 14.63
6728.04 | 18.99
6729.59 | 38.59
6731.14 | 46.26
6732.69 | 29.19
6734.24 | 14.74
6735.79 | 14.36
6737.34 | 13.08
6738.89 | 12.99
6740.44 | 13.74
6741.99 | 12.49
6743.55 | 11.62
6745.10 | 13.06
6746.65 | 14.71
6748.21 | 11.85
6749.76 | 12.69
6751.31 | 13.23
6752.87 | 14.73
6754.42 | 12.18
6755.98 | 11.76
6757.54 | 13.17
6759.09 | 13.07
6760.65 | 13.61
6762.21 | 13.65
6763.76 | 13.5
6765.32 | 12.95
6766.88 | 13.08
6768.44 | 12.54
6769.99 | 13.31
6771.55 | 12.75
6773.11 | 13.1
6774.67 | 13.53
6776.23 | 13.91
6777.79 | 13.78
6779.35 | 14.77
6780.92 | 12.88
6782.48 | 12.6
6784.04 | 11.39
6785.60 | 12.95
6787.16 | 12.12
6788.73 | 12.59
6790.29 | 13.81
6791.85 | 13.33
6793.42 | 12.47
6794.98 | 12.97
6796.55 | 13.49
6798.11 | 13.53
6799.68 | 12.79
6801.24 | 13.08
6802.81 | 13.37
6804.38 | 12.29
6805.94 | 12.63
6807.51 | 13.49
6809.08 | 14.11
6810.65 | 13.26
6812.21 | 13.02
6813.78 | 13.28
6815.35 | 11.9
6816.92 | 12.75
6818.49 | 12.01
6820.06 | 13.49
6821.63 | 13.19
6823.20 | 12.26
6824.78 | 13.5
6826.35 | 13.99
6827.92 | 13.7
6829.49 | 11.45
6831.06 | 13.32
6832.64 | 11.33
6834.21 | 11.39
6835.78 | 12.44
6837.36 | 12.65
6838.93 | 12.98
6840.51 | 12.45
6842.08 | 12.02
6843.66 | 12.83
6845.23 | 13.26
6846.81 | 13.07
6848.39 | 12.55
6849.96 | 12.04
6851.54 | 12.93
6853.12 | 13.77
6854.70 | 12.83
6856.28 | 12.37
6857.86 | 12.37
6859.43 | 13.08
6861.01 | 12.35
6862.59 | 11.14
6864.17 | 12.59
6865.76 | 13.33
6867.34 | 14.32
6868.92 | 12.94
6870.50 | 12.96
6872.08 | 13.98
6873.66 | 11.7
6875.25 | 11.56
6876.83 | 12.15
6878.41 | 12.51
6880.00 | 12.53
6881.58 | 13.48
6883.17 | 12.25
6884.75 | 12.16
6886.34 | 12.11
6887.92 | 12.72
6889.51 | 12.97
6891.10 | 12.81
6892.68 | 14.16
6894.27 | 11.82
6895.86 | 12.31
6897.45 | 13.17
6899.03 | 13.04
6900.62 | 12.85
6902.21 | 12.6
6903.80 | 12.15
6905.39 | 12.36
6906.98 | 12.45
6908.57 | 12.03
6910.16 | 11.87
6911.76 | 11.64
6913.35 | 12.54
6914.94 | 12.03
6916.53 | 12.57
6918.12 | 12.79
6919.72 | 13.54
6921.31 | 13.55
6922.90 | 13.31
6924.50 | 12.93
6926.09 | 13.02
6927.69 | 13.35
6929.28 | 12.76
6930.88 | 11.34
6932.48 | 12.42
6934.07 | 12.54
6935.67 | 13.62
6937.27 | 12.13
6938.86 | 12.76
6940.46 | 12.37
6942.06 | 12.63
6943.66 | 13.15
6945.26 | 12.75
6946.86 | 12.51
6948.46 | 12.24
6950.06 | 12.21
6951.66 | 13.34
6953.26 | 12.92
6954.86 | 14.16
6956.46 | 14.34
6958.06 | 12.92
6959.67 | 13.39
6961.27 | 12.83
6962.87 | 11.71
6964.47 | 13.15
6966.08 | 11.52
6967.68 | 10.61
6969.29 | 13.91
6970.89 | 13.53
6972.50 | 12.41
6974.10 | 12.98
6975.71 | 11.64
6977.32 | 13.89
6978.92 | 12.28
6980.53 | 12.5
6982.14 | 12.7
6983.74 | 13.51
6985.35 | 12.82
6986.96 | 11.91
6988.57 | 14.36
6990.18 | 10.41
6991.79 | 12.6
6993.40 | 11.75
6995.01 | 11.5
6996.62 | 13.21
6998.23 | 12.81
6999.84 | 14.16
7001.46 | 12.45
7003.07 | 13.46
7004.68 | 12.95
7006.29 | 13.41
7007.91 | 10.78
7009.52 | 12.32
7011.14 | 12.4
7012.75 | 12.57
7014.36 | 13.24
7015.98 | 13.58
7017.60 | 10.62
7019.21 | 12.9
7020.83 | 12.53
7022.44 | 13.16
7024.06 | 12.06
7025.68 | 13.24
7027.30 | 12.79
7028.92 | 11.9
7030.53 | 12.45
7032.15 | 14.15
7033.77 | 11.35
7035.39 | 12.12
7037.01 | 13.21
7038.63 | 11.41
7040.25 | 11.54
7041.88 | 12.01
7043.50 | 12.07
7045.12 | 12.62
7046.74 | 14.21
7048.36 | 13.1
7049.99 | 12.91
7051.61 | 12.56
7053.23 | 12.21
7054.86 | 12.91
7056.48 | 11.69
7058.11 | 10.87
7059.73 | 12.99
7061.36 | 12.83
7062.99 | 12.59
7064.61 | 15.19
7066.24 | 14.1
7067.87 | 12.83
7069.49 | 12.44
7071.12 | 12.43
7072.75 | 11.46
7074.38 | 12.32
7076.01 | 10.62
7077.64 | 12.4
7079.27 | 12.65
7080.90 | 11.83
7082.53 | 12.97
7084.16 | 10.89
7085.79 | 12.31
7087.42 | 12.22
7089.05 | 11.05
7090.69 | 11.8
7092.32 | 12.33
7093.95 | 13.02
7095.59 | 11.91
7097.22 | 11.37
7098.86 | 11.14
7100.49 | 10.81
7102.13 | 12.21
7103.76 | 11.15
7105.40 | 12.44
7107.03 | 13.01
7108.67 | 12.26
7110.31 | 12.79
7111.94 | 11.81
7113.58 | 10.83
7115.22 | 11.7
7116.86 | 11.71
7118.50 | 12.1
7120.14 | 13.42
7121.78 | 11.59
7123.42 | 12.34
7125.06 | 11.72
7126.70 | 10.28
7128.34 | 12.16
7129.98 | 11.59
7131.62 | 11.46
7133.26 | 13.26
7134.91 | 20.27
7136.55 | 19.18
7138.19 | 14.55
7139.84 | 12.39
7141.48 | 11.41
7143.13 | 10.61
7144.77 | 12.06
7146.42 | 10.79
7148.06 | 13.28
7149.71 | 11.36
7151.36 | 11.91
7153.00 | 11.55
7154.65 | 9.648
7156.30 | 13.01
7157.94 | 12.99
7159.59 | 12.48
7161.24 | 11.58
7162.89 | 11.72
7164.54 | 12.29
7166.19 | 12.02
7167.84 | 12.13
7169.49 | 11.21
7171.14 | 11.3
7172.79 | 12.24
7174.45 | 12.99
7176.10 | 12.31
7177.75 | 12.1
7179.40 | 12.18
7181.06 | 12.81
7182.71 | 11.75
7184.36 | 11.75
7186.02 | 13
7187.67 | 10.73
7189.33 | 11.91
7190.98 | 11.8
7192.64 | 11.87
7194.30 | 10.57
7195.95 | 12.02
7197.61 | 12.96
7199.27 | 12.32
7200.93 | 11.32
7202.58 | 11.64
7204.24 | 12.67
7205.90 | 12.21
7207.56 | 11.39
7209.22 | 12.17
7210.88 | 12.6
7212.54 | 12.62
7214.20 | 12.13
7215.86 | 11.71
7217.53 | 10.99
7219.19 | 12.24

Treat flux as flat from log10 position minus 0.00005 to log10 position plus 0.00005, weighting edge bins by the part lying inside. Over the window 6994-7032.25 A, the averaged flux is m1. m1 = 12.7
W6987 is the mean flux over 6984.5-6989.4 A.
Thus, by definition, 13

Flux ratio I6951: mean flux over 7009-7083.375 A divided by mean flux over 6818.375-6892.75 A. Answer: 0.99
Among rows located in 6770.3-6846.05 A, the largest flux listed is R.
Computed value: 14.77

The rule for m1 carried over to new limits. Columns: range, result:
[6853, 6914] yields 12.6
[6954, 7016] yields 12.7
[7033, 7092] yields 12.4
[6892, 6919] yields 12.5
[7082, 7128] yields 11.9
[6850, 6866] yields 12.6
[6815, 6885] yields 12.7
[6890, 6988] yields 12.7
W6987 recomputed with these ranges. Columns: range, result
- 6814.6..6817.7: 12.3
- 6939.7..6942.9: 12.5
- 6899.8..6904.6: 12.5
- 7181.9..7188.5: 11.8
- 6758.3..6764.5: 13.5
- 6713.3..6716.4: 40.2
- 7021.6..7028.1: 12.8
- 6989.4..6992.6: 11.5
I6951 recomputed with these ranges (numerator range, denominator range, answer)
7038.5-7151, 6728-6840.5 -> 0.88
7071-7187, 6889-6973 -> 0.96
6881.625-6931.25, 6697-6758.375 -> 0.70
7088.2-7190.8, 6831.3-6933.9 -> 0.97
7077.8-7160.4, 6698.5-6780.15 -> 0.72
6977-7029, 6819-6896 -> 0.99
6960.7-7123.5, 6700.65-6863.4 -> 0.83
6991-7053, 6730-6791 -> 0.86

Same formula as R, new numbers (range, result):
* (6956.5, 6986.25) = 13.91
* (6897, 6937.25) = 13.62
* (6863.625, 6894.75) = 14.32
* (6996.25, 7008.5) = 14.16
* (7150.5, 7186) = 13.01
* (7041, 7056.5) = 14.21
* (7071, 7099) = 13.02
